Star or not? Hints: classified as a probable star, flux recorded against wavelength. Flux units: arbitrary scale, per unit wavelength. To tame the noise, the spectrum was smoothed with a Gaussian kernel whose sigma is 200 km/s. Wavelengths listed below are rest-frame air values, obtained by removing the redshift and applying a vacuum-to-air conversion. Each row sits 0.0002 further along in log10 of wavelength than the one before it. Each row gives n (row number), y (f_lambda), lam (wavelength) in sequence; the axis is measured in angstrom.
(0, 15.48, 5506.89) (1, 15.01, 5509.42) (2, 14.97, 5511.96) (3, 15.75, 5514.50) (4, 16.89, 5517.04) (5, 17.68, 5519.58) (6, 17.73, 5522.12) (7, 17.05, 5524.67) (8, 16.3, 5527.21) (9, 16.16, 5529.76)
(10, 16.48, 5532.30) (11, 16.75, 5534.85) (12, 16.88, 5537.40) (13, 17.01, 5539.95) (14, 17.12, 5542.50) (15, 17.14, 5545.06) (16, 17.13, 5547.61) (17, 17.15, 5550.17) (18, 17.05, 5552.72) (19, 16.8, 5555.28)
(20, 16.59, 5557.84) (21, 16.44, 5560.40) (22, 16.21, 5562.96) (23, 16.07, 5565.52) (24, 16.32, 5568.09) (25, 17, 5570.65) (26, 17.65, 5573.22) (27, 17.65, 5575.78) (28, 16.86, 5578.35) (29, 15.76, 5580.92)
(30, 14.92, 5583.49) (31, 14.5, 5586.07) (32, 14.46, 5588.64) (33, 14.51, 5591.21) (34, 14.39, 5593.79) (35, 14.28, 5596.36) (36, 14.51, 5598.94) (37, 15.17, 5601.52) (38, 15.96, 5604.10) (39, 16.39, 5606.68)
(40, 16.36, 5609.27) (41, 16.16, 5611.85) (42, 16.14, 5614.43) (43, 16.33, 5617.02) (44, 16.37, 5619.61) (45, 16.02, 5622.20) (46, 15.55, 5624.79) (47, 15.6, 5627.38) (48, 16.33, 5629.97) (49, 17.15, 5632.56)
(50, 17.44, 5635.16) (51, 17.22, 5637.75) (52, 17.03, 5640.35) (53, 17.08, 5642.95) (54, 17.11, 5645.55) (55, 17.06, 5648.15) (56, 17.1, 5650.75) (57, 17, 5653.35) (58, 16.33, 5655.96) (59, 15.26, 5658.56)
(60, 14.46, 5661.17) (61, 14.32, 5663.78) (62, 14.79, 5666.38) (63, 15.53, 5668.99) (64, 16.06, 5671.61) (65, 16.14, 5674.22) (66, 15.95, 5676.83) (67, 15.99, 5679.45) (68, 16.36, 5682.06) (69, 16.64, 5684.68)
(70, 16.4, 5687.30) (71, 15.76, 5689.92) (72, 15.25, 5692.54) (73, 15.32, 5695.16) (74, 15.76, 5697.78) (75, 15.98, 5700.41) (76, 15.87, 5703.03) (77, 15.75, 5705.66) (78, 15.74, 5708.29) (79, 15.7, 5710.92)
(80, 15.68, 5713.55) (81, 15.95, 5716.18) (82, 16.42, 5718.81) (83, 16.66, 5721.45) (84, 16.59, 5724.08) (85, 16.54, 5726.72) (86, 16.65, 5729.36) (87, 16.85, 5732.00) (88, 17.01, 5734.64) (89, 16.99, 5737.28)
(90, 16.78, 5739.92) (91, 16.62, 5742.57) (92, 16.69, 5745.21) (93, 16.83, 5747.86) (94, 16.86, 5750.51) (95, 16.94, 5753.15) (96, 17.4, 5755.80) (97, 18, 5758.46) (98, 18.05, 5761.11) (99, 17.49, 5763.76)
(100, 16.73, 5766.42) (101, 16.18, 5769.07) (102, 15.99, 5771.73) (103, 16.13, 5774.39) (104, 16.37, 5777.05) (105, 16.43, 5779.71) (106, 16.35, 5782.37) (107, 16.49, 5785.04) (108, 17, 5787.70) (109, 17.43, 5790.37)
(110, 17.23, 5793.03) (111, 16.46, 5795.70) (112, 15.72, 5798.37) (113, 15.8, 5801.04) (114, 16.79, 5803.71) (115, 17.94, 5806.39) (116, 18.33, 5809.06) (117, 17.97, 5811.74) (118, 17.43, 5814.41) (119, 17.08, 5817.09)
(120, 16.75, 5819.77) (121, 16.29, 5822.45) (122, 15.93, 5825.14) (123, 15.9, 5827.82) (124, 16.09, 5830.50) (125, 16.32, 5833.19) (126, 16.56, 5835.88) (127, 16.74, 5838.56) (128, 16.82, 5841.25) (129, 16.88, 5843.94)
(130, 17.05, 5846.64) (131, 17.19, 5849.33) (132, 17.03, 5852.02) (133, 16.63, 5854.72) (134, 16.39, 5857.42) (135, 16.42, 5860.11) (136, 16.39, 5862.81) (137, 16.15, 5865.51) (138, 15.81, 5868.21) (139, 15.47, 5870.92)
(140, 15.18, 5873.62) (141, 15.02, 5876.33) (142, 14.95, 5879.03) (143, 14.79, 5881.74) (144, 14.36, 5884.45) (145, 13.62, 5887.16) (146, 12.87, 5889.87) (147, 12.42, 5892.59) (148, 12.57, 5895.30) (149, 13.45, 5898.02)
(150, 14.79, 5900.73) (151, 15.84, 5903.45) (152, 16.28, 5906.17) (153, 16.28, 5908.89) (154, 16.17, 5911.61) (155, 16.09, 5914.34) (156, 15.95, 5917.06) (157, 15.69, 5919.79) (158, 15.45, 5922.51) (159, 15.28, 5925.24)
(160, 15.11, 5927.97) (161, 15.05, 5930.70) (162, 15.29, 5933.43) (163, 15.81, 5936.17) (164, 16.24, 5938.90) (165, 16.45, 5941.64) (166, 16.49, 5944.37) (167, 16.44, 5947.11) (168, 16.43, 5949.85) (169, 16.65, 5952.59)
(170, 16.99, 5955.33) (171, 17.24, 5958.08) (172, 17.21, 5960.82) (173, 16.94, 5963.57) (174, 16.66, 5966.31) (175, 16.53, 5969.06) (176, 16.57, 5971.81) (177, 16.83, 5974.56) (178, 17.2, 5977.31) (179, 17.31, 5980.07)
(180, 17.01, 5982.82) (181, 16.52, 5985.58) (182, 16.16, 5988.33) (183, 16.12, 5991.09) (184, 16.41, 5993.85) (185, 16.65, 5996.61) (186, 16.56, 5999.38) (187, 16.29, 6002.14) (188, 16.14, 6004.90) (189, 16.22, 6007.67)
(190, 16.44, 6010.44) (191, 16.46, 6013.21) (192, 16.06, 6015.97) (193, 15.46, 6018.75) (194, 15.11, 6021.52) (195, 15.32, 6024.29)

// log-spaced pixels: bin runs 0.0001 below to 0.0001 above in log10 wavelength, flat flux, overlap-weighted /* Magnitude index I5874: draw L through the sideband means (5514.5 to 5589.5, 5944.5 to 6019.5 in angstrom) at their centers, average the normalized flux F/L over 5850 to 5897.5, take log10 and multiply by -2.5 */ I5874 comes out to 0.105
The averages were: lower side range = 16.6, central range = 15.1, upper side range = 16.6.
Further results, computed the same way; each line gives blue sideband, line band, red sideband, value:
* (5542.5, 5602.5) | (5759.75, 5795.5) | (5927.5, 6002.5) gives -0.031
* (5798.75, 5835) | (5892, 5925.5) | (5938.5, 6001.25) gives 0.107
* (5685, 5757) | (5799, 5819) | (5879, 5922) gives -0.112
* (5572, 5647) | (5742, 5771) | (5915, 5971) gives -0.063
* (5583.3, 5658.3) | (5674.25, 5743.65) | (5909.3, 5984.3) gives -0.006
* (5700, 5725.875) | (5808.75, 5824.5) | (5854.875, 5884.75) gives -0.093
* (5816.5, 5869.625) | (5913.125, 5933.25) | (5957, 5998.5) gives 0.078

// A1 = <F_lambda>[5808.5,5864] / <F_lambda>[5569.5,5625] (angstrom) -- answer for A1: 1.1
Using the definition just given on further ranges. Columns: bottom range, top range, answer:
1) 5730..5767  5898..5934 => 0.91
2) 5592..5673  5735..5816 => 1.06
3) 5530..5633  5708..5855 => 1.03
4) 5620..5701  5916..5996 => 1.01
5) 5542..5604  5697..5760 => 1.03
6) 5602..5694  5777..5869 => 1.03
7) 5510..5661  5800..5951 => 0.97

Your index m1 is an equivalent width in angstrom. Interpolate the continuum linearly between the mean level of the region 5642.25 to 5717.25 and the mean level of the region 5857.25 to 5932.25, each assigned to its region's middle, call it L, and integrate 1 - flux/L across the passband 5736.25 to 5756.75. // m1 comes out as -1.6 angstrom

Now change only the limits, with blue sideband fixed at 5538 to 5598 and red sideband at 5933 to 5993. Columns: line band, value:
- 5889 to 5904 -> 2.7 angstrom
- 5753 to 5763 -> -0.8 angstrom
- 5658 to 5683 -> 1.3 angstrom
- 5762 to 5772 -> -0.2 angstrom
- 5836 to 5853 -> -0.4 angstrom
